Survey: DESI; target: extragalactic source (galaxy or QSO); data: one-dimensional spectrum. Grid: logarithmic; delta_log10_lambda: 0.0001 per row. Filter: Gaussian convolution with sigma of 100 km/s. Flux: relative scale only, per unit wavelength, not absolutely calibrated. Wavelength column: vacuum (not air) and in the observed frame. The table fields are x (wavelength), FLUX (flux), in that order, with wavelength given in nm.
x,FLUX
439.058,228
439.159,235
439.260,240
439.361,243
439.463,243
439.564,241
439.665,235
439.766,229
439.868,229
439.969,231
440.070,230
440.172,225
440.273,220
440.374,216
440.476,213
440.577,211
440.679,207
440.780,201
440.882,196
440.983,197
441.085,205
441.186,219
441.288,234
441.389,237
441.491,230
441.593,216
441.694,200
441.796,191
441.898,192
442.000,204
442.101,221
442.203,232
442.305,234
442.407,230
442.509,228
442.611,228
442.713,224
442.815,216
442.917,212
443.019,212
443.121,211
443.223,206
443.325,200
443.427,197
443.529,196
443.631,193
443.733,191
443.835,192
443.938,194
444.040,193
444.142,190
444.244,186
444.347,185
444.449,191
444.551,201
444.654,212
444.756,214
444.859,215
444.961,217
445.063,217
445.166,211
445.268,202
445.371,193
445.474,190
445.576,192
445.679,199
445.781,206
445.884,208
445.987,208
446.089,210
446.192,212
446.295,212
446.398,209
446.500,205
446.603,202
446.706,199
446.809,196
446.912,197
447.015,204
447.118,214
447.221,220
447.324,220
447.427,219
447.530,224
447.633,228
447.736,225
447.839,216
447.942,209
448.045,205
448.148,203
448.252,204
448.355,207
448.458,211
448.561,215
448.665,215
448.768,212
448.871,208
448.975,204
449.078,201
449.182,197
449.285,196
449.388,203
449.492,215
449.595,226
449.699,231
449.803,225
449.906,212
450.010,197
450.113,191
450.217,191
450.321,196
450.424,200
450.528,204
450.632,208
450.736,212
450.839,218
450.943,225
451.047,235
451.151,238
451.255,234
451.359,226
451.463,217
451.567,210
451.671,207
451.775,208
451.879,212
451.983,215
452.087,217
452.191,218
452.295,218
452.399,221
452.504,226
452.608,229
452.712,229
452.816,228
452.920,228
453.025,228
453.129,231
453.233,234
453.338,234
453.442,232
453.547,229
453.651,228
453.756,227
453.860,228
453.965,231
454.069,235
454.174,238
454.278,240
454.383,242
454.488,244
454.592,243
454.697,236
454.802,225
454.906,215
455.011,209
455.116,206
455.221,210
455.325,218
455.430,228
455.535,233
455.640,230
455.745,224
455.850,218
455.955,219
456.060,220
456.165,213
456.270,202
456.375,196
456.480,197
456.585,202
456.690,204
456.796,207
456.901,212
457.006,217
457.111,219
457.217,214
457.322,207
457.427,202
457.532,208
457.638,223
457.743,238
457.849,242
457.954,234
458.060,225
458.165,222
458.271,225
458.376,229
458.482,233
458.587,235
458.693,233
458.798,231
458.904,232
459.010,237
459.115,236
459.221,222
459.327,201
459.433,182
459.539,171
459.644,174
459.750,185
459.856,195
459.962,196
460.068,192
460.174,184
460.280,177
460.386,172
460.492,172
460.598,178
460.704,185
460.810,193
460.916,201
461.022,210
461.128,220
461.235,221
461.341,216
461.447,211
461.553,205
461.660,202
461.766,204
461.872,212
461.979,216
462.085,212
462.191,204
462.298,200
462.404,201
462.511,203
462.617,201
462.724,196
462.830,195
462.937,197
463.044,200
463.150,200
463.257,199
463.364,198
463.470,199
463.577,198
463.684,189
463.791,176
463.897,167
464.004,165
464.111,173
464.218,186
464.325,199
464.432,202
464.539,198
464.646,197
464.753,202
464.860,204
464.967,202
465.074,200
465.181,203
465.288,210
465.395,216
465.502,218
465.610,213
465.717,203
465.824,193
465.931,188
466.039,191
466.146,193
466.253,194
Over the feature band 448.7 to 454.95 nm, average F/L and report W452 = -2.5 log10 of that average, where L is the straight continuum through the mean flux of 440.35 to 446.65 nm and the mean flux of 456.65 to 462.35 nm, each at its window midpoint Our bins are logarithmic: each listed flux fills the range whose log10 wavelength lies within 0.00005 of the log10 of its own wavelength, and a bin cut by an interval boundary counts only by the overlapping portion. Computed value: -0.06 mag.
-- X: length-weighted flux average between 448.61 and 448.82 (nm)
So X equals 213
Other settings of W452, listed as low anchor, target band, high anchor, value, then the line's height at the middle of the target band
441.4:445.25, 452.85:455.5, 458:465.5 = -0.122 mag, 204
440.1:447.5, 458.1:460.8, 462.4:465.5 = -0.028 mag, 199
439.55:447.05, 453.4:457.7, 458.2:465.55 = -0.082 mag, 204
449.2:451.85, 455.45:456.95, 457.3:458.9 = 0.050 mag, 223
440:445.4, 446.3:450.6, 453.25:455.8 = 0.051 mag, 219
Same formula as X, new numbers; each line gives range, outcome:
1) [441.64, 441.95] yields 195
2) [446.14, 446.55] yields 210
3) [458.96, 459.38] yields 224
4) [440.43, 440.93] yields 206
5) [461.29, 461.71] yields 208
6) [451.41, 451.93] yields 211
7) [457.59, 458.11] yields 232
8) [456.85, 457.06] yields 215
